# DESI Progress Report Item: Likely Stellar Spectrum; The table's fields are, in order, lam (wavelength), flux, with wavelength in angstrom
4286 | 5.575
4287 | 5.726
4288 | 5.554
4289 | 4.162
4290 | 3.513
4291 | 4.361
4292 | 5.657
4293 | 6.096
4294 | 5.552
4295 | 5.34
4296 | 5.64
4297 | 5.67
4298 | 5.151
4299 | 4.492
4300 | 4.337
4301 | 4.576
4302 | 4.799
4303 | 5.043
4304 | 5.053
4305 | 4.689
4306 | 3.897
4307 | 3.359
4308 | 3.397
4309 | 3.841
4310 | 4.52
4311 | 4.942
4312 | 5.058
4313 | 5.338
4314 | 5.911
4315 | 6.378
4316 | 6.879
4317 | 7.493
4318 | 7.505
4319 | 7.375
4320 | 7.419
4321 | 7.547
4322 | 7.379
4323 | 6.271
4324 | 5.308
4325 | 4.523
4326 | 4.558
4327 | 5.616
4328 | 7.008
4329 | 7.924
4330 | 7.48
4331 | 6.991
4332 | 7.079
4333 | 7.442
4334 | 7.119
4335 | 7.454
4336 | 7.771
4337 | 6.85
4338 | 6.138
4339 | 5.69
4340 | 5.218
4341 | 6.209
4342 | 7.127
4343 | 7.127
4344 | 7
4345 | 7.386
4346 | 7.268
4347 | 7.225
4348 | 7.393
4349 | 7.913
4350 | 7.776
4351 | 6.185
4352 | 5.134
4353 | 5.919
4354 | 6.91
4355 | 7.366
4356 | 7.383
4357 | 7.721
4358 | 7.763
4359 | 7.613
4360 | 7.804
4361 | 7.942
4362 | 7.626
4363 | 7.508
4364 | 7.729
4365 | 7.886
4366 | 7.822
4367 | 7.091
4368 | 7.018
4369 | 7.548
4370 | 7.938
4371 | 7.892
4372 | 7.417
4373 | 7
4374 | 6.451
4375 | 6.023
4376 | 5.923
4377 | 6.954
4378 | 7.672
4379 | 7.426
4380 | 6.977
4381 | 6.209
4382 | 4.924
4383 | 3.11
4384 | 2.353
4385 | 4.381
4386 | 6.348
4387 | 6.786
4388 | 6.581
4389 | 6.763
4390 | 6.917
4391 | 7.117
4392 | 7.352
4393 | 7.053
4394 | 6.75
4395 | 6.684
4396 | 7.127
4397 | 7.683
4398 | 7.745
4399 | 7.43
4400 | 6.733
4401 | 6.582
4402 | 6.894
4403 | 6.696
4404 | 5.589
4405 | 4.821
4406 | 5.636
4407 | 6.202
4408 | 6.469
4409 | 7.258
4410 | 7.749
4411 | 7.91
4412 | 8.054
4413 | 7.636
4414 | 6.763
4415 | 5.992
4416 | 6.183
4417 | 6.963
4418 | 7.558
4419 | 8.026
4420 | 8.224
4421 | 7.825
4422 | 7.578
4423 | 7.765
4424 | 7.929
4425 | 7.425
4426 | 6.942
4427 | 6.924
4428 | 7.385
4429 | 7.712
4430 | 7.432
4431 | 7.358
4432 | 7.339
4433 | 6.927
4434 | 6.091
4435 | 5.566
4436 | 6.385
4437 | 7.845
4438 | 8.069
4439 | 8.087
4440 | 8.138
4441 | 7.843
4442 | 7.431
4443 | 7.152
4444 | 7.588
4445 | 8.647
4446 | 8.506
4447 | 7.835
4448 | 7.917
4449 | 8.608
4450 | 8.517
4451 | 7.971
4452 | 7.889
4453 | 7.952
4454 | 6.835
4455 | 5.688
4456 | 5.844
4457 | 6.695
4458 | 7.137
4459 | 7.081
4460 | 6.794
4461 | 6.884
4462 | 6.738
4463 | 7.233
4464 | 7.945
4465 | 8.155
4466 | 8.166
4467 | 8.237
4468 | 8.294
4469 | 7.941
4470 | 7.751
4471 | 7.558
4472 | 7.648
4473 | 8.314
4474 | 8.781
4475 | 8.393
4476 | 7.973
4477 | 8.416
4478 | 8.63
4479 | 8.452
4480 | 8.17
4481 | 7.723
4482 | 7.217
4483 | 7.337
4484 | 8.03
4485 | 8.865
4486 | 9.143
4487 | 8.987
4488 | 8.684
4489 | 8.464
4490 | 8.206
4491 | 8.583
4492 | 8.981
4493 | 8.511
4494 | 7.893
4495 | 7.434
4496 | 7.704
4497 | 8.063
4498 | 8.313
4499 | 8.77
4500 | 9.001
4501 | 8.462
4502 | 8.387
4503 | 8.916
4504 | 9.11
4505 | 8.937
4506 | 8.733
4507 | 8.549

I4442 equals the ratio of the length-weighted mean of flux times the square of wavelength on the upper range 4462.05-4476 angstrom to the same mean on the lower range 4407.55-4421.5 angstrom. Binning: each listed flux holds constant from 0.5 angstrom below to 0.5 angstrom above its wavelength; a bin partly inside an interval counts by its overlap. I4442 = 1.12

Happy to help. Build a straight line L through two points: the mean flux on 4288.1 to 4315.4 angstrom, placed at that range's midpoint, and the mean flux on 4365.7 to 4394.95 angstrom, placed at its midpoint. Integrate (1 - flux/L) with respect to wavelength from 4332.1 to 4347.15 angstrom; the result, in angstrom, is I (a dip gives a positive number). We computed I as -3.2 angstrom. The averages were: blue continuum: 4.85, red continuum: 6.54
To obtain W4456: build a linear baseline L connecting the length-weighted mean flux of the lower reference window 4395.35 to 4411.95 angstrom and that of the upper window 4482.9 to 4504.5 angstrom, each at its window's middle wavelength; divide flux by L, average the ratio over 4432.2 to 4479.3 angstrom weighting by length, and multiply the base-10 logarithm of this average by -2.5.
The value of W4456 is 0.02 mag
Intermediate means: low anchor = 6.82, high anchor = 8.47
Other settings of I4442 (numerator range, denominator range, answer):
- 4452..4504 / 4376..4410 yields 1.29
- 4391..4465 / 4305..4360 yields 1.17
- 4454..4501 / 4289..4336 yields 1.49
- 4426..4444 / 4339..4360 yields 1.09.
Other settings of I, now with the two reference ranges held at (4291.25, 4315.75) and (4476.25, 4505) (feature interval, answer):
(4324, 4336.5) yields -2.82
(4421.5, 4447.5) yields -0.36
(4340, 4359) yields -3.96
